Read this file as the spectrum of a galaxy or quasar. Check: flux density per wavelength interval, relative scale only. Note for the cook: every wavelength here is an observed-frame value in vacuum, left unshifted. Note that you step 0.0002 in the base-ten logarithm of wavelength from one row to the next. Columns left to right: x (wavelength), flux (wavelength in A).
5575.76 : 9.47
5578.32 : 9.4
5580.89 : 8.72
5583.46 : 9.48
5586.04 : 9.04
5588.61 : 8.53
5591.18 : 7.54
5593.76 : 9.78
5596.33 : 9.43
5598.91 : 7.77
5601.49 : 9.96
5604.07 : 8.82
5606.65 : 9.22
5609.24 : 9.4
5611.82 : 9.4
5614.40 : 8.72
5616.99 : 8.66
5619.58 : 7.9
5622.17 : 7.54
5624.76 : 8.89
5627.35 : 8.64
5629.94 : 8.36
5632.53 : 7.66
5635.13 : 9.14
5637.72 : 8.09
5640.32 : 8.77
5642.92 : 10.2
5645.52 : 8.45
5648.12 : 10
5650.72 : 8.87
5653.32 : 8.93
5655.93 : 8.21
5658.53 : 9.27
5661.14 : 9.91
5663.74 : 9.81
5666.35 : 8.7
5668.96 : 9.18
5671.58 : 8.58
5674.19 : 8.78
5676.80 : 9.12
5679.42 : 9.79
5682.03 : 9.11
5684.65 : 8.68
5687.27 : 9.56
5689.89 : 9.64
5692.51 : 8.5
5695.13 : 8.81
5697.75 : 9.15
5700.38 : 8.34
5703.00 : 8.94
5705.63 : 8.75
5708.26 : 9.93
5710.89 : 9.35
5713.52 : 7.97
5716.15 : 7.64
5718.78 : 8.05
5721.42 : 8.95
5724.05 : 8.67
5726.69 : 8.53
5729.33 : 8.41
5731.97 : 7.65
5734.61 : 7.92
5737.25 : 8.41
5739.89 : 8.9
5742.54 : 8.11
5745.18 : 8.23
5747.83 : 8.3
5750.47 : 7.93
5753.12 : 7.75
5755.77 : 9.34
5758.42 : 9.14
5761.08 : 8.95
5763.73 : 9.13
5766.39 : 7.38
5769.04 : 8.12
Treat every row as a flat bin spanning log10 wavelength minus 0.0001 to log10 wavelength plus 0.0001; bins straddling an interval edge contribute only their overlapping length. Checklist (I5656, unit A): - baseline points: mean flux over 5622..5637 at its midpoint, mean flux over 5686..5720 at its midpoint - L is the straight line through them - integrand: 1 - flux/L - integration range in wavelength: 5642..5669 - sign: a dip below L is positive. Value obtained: -2.06 A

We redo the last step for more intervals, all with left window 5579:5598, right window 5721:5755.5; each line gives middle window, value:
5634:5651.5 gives -0.8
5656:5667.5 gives -0.9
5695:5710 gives -1.0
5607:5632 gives 0.5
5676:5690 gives -1.3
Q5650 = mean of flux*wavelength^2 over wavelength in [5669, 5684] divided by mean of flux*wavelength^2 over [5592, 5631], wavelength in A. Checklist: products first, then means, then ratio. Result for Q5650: 1.1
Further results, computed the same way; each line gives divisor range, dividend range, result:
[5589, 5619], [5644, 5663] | 1.04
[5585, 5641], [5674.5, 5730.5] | 1.05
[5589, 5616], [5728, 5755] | 0.96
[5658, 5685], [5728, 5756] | 0.92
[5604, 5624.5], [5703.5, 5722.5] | 1.03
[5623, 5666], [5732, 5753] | 0.95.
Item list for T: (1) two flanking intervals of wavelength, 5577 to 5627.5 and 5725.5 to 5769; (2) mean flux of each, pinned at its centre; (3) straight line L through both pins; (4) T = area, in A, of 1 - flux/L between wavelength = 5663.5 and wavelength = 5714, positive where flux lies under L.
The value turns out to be -2.8 A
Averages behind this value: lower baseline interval 8.85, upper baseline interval 8.37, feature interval 9.03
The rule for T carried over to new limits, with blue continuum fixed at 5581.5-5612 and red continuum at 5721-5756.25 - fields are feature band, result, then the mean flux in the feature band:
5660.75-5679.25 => -1.1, 9.16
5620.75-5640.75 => 1.1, 8.37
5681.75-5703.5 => -1.1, 8.97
